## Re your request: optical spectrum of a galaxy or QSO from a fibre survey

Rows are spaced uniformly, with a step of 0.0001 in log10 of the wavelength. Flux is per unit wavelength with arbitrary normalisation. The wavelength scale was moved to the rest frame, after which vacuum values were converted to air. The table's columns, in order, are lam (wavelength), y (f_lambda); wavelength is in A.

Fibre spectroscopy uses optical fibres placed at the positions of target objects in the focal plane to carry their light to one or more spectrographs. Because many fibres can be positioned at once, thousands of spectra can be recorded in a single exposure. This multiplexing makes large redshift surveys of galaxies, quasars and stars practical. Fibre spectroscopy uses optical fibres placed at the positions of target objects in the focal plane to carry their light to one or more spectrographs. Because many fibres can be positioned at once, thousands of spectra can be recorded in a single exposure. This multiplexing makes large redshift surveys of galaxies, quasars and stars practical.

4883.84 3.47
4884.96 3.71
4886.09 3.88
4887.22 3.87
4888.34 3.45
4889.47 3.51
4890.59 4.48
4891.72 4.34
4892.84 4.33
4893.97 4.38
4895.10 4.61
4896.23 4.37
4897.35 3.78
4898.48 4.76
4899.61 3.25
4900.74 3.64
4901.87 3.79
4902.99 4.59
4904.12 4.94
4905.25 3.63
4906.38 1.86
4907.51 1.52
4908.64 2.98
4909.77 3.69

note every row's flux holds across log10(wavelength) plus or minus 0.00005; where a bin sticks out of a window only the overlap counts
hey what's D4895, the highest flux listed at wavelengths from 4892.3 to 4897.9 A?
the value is 4.61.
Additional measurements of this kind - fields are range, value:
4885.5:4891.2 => 4.48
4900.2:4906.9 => 4.94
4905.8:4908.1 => 1.86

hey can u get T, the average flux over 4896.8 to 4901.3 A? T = 3.85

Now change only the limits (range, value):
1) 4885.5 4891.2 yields 3.84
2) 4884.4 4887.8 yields 3.81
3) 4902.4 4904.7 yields 4.76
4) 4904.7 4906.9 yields 2.76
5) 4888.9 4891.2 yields 4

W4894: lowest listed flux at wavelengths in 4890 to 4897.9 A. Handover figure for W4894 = 3.78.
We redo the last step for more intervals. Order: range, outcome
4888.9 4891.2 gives 3.51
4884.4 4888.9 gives 3.45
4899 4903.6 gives 3.25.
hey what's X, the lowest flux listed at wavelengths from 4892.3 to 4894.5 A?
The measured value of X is 4.33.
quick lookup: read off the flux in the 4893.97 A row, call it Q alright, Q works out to 4.38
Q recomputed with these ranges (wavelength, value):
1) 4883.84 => 3.47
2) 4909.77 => 3.69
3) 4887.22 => 3.87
